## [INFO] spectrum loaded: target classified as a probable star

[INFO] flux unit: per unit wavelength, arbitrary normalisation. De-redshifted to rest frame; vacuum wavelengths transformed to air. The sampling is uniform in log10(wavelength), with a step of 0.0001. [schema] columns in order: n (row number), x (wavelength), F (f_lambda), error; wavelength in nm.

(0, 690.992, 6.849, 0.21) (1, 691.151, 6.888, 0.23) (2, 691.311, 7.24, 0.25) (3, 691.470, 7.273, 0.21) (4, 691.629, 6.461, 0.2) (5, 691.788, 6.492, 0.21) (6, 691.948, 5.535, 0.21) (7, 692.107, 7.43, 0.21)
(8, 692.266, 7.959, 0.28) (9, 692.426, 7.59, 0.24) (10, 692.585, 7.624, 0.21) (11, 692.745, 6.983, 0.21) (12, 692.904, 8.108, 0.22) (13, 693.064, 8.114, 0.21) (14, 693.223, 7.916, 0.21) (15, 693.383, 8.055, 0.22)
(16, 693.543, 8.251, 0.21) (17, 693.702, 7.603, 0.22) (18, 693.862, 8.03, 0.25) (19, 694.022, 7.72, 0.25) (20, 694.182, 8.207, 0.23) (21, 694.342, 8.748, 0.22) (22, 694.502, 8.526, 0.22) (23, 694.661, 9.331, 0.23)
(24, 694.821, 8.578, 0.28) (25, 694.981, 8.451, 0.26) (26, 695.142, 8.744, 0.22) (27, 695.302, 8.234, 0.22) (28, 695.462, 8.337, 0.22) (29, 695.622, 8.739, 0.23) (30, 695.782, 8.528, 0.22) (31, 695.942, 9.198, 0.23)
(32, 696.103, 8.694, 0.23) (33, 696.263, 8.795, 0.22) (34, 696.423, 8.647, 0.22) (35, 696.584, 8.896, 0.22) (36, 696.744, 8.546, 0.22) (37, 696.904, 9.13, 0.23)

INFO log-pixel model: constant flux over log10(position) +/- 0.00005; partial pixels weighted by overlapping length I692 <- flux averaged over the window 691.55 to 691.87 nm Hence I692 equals 6.46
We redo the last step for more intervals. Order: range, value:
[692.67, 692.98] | 7.56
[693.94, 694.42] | 8.21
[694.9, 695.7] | 8.49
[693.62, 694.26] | 7.89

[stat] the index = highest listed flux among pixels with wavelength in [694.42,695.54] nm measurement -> 9.331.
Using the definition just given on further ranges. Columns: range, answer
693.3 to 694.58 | 8.748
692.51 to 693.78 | 8.251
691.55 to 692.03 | 6.492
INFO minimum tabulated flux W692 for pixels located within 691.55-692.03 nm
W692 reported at 5.535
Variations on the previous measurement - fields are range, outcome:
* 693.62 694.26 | 7.603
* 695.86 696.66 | 8.647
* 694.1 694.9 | 8.207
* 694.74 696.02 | 8.234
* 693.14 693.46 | 7.916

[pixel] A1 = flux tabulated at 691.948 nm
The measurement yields 5.535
